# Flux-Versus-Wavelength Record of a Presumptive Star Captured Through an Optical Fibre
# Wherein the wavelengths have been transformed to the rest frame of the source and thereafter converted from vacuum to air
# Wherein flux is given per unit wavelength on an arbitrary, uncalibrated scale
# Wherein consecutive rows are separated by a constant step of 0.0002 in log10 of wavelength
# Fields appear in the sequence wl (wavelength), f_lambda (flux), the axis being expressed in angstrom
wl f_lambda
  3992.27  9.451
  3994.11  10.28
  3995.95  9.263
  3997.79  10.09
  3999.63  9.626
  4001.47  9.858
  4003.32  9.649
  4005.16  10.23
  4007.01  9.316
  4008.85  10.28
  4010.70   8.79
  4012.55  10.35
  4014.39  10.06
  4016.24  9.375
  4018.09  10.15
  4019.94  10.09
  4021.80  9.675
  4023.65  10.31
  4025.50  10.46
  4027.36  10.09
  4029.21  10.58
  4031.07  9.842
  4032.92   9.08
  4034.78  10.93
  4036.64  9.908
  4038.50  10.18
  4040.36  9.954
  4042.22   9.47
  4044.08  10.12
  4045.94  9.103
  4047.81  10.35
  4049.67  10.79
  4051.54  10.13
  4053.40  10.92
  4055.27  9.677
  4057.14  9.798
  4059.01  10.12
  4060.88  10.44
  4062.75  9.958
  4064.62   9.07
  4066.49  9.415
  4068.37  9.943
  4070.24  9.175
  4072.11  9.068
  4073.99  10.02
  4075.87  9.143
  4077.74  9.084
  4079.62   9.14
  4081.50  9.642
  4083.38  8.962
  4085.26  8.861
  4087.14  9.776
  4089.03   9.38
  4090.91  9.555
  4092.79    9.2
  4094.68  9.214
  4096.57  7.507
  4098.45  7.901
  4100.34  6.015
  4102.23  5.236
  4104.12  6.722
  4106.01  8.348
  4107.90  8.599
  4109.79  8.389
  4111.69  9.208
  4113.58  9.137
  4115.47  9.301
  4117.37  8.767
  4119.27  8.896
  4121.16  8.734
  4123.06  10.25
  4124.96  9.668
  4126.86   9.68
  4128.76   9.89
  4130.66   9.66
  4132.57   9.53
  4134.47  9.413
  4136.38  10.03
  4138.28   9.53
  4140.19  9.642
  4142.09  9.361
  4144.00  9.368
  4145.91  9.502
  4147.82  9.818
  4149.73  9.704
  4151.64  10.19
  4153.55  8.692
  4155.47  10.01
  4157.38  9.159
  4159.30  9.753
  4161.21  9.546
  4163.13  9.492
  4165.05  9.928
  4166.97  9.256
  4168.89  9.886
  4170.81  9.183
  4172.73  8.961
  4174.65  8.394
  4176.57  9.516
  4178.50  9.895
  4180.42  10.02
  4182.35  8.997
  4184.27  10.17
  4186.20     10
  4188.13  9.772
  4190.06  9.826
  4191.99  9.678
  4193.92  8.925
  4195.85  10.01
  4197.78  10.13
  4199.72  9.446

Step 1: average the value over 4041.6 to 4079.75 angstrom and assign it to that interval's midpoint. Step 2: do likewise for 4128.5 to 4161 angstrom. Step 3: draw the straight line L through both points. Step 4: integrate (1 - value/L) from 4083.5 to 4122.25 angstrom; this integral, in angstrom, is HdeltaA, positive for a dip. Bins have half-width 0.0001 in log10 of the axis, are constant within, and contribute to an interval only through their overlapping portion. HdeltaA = 4.9 angstrom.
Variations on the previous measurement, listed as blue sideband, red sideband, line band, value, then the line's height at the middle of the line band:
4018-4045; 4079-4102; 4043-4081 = -1.8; 9.33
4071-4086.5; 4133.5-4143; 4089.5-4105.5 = 2.8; 9.36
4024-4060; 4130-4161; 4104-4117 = 1.5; 9.75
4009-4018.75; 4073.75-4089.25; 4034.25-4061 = -1.6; 9.54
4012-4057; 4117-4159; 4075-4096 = 1.2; 9.8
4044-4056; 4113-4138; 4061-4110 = 5.3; 9.84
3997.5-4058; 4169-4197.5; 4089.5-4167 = 5.0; 9.7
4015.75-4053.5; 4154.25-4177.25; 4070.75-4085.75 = 0.9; 9.85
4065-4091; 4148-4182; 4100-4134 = 2.5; 9.42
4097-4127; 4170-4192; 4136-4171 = -2.0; 9.07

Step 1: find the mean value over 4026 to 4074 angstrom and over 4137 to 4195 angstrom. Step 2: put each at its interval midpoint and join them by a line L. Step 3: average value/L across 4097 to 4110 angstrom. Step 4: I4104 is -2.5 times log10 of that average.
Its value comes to 0.32 mag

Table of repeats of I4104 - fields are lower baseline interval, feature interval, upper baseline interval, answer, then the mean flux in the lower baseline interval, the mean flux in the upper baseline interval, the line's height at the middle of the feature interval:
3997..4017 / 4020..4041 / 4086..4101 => -0.07 mag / 9.79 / 8.62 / 9.47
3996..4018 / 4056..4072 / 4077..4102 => -0.08 mag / 9.78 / 8.68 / 9.02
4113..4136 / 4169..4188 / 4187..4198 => 0.02 mag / 9.43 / 9.7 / 9.65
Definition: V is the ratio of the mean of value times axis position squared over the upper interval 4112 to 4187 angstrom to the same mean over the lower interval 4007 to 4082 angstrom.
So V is 1.0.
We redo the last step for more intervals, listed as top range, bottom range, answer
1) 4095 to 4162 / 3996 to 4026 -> 0.97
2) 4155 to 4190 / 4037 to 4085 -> 1.04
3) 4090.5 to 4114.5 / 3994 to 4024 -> 0.86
